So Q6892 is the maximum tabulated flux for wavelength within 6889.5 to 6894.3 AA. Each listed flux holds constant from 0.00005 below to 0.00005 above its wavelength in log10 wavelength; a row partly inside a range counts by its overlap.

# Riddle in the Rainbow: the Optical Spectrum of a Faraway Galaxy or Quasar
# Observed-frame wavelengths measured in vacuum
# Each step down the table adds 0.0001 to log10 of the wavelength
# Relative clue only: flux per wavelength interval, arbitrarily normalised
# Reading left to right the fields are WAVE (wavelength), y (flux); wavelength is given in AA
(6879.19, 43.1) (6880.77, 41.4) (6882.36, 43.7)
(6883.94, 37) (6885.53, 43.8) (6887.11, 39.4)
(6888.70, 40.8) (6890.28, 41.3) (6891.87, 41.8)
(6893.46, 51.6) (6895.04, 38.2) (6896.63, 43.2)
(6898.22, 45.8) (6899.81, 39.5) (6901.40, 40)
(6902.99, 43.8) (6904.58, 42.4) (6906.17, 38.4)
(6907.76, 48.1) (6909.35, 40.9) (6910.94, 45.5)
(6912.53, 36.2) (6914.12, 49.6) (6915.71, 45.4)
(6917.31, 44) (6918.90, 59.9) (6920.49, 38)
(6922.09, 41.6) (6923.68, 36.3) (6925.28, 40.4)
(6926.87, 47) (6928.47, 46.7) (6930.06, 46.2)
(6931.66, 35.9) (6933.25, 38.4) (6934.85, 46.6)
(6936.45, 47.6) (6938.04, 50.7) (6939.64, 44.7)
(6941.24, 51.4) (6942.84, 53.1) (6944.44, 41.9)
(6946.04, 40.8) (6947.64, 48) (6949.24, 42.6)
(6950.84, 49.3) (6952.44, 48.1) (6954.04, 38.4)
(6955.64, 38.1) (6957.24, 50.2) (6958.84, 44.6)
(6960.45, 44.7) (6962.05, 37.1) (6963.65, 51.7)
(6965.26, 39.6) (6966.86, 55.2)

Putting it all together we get 51.6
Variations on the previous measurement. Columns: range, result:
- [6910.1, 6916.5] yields 49.6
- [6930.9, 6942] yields 51.4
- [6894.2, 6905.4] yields 45.8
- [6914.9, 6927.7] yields 59.9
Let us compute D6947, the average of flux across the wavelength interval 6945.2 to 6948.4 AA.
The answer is 44.3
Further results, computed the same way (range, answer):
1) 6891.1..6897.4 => 43.7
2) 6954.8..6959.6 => 44.3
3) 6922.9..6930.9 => 43.3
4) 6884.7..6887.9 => 41.6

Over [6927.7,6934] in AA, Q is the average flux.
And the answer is 41.9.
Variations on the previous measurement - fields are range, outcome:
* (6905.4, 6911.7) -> 43.2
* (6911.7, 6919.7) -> 47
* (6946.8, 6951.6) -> 46.6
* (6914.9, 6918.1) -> 44.7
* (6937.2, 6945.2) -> 48.4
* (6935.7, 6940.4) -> 47.7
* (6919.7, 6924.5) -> 38.6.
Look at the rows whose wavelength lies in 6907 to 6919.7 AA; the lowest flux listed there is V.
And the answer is 36.2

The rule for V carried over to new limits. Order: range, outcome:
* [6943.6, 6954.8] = 38.4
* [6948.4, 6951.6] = 42.6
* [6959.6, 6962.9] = 37.1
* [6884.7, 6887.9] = 39.4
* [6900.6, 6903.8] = 40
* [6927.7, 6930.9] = 46.2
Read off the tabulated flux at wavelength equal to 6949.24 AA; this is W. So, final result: 42.6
